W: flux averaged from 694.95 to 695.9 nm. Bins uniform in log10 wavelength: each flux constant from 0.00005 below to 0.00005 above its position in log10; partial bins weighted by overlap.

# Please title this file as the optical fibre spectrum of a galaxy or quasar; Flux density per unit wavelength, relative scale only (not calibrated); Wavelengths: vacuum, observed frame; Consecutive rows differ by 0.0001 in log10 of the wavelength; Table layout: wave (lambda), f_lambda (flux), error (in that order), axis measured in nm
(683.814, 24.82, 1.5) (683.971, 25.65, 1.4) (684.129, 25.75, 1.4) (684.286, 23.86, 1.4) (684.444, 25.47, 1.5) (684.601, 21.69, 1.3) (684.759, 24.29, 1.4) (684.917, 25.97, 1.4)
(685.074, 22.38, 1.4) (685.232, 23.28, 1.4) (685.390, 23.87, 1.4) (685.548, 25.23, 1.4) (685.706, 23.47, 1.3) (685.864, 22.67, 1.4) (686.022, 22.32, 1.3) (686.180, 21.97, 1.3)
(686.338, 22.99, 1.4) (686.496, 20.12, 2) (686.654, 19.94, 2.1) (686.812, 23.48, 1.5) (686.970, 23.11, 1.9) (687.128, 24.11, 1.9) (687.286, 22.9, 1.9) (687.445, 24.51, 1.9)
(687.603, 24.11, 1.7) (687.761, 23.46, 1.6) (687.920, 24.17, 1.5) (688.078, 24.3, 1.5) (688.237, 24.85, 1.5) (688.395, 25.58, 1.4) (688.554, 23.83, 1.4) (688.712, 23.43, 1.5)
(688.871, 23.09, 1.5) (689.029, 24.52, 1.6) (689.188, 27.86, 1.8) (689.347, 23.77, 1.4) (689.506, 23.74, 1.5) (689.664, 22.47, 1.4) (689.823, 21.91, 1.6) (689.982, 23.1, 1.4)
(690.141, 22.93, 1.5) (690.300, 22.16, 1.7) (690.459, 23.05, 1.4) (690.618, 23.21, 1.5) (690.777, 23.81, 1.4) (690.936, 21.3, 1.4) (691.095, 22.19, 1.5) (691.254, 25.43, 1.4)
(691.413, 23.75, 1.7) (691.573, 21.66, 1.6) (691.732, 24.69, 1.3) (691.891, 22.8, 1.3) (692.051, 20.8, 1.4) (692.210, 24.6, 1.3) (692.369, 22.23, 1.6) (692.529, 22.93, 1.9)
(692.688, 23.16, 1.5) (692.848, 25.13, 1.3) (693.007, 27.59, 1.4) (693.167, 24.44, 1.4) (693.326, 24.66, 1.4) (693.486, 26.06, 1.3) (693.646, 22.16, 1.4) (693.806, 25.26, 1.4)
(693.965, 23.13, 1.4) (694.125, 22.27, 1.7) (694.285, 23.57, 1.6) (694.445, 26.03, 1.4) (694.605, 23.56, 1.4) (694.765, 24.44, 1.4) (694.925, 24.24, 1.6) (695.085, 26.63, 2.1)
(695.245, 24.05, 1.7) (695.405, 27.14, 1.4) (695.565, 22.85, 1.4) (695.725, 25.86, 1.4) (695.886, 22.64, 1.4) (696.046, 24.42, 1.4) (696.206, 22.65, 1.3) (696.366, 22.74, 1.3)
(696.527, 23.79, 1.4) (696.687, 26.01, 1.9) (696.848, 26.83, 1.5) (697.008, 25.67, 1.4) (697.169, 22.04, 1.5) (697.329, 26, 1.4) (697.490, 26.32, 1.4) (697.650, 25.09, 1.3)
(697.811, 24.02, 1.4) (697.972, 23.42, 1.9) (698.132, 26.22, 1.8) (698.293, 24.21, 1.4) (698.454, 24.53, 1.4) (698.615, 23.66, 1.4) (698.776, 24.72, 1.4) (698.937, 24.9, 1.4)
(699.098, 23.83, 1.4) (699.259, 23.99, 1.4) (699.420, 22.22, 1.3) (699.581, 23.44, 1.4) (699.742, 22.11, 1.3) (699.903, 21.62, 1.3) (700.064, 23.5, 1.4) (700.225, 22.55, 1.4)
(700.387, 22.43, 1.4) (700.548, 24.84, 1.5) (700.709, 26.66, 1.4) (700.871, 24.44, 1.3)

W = 25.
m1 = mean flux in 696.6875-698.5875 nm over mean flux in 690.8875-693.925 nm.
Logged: 1.05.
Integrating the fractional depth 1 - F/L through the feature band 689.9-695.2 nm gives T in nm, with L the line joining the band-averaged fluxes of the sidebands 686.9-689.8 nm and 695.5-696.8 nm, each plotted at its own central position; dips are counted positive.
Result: 0.06 nm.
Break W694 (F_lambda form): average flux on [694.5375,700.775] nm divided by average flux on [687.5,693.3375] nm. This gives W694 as 1.02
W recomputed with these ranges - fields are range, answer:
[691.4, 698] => 24.2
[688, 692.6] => 23.4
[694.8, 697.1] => 24.7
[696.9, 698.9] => 24.7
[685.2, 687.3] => 22.8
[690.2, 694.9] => 23.7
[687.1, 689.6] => 24.3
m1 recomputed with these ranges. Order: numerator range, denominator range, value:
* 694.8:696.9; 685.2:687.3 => 1.08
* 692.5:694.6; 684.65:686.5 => 1.04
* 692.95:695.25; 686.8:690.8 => 1.03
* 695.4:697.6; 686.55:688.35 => 1.04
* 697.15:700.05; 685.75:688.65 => 1.03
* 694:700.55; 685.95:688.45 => 1.04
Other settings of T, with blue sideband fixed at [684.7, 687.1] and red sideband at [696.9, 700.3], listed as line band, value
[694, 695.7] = -0.05 nm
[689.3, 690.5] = 0.02 nm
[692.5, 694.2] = -0.05 nm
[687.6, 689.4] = -0.09 nm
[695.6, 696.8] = -0.01 nm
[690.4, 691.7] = 0.02 nm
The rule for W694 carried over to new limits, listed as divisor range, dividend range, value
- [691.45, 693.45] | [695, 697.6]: 1.04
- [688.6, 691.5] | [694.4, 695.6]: 1.06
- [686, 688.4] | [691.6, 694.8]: 1.03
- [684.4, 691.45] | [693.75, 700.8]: 1.03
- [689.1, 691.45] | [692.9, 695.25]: 1.05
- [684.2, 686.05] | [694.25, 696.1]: 1.04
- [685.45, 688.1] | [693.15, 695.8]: 1.06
